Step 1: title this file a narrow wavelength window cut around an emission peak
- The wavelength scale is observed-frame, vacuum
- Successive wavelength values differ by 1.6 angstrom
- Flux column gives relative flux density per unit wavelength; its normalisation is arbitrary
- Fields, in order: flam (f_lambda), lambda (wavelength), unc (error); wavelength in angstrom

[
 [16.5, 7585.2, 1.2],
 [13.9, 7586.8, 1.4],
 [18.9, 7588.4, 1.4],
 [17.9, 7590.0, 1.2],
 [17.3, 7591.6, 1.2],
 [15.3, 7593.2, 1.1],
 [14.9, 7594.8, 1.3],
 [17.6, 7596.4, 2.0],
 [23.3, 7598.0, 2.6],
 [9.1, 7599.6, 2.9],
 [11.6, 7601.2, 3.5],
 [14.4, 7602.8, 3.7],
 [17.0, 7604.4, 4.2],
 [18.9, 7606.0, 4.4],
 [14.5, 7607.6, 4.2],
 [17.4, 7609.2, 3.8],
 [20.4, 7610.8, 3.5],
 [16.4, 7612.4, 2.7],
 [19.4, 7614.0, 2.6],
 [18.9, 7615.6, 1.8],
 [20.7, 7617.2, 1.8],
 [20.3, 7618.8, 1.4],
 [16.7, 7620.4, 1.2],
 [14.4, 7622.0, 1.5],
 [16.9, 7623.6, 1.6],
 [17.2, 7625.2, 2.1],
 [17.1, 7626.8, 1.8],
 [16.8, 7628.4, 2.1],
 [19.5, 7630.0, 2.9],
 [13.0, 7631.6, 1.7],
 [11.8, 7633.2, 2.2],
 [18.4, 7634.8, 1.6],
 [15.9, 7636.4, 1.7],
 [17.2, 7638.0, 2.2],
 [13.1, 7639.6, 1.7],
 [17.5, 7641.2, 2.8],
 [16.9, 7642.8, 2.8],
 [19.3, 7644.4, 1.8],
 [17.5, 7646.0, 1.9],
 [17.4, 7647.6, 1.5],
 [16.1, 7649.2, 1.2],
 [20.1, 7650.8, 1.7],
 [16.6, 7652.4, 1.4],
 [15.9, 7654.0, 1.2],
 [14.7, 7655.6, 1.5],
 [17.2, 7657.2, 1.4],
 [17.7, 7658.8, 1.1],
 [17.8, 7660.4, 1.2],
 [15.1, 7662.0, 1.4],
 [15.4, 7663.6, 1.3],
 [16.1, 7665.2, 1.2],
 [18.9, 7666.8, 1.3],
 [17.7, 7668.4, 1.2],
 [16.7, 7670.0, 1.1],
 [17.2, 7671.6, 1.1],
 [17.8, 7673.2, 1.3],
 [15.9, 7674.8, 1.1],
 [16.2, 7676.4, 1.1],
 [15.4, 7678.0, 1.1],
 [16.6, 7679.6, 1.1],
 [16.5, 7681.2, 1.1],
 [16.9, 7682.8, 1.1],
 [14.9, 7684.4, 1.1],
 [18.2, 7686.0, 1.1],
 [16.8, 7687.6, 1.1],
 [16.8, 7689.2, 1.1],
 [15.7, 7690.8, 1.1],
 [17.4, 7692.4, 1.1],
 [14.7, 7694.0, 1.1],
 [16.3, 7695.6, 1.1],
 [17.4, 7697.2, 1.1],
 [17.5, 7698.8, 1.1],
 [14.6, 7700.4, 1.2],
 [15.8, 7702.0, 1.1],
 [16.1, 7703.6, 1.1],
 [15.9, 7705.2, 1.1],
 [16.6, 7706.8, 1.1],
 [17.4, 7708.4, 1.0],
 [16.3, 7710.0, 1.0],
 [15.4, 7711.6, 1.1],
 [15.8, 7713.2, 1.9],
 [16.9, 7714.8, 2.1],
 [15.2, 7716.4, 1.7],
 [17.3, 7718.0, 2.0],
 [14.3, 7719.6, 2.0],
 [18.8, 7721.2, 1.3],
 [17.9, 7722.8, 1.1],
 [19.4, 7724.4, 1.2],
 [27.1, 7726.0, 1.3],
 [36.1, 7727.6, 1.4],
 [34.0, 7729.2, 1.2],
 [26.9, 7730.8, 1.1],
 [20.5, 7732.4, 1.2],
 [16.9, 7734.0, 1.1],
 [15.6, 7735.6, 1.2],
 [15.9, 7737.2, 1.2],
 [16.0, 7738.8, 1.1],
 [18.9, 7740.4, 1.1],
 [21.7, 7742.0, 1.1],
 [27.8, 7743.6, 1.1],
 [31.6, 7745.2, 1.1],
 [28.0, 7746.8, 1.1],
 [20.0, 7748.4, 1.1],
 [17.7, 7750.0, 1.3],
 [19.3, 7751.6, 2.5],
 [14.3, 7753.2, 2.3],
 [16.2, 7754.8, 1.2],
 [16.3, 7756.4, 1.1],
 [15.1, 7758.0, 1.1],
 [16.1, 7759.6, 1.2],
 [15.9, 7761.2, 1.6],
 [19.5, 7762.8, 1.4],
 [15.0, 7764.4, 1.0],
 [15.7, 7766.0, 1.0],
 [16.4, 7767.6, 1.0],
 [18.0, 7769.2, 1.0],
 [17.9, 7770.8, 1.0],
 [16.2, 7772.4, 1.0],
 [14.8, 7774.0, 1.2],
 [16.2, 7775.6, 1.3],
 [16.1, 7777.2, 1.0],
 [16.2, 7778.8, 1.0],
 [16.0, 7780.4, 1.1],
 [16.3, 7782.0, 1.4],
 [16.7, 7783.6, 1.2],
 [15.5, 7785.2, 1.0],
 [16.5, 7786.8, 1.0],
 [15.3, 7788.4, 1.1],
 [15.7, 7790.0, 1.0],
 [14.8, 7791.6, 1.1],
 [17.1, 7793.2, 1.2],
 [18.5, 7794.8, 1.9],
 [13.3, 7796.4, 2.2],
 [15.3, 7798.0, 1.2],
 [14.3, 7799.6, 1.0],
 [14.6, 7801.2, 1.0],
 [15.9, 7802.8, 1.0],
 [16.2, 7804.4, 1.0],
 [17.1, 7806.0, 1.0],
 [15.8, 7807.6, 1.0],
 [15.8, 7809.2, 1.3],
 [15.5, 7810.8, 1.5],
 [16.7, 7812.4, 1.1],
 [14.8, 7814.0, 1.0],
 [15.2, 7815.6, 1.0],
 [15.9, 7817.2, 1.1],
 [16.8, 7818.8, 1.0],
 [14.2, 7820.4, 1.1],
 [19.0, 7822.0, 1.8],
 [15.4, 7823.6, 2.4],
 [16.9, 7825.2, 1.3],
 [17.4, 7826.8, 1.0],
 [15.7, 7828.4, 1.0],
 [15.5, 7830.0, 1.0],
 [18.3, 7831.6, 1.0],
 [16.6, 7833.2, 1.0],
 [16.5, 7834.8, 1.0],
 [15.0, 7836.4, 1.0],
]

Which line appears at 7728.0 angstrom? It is [S II] 6716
